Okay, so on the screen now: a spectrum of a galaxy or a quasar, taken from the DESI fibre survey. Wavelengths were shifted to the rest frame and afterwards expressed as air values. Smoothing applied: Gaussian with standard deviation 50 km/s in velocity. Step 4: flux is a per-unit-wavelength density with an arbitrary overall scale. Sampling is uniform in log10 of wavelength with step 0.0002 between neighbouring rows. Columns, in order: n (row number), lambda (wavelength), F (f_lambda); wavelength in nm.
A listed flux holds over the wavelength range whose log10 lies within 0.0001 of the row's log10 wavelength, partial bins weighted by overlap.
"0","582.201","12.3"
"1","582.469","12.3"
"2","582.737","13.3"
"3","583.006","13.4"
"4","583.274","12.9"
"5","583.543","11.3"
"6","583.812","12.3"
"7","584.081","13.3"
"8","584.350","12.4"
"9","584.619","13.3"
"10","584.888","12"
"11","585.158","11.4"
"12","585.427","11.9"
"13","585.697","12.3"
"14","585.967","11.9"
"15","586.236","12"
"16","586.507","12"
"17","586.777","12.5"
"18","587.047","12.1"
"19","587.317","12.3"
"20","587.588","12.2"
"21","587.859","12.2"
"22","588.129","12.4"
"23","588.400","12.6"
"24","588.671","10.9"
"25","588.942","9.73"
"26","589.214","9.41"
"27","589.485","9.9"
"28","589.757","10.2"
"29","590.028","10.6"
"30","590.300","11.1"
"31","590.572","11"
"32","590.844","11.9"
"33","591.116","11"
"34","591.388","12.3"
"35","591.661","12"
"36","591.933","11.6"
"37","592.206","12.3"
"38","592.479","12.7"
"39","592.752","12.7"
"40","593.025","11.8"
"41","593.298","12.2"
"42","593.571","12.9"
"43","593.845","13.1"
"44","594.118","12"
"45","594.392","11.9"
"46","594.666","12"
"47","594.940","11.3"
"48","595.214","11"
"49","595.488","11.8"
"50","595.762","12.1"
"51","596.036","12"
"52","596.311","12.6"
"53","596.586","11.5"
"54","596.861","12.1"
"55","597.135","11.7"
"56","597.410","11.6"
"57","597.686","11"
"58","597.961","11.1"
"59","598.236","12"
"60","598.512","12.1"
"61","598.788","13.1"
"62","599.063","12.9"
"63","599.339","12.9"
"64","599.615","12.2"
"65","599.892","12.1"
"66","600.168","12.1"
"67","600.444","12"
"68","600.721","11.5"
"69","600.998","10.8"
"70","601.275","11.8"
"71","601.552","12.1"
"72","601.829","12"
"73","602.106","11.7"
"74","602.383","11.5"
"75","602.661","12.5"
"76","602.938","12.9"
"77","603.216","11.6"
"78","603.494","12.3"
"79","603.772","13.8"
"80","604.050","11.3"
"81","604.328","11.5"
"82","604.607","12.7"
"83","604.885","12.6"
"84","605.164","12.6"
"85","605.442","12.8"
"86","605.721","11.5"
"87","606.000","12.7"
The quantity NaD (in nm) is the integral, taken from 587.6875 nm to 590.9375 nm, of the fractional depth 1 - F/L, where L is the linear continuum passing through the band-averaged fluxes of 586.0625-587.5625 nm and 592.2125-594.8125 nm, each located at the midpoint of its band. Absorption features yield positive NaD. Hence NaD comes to 0.33 nm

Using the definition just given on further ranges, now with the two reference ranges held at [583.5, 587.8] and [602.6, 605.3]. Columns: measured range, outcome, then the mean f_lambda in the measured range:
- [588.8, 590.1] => 0.245 nm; 9.94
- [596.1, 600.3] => 0.089 nm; 12.1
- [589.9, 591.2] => 0.120 nm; 11.1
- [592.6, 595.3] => 0.039 nm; 12.1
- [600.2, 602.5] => 0.122 nm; 11.7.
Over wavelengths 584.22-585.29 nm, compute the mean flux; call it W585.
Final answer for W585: 12.3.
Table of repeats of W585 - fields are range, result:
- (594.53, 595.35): 11.4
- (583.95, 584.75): 13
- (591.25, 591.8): 12.1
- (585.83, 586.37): 12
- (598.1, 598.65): 12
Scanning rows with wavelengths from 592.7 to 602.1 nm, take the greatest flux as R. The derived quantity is 13.1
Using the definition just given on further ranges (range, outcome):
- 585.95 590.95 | 12.6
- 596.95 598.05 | 11.7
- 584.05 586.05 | 13.3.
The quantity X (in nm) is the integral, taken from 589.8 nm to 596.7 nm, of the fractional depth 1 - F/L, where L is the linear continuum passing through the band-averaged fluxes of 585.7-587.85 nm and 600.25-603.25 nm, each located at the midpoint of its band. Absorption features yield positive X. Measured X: 0.089 nm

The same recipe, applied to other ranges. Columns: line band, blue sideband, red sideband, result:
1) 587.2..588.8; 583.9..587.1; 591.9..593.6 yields 0.02 nm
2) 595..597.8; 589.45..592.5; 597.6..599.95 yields 0.05 nm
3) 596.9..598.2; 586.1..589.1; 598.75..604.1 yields 0.07 nm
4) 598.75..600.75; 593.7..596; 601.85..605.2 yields -0.04 nm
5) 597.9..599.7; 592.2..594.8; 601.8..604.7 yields -0.02 nm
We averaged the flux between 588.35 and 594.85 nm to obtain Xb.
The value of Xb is 11.6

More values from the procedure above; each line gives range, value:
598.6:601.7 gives 12.1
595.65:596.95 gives 12.1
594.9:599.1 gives 11.9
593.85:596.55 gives 11.9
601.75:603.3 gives 12.1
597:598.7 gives 11.6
